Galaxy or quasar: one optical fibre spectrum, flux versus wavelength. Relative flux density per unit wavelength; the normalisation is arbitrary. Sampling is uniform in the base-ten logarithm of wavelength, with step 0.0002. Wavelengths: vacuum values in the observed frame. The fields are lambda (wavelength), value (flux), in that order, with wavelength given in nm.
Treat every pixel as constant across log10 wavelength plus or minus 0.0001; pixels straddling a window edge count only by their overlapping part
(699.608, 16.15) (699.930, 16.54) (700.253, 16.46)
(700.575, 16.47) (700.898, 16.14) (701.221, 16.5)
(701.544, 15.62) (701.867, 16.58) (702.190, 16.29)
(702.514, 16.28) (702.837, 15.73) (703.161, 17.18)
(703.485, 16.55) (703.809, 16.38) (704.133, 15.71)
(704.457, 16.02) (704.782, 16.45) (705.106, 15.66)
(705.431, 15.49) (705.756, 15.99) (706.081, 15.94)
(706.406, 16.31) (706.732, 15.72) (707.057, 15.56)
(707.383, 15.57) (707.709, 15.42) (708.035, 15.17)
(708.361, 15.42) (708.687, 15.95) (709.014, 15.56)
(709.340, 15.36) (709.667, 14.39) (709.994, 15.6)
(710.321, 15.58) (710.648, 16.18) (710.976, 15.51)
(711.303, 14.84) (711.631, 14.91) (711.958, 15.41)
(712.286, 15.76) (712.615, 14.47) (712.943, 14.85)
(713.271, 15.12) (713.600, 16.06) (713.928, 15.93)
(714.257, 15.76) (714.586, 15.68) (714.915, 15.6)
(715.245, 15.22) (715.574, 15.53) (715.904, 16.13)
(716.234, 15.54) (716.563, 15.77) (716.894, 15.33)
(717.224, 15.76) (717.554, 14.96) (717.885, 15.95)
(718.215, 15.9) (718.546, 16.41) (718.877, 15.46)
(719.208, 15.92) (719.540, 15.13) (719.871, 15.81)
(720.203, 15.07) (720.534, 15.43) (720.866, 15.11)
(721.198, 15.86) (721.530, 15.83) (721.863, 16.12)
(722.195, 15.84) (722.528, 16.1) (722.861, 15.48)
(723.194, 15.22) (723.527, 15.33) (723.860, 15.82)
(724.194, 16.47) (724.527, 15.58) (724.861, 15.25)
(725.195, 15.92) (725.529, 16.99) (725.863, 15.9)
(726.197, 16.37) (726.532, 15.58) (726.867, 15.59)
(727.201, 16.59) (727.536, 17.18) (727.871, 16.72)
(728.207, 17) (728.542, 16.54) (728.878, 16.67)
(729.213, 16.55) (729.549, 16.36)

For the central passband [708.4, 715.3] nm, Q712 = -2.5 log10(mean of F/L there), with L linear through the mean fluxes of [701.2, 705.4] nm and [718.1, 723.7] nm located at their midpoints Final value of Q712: 0.04 mag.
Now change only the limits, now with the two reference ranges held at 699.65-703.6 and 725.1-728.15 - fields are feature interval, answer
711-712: 0.09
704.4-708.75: 0.04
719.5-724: 0.05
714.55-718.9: 0.05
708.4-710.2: 0.07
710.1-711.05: 0.04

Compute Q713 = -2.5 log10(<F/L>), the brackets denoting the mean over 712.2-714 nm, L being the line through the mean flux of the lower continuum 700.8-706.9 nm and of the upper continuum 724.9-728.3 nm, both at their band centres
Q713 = 0.06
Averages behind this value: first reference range 16.1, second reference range 16.3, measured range 15.3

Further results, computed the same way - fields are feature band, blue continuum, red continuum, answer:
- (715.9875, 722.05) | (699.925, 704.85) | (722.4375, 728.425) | 0.033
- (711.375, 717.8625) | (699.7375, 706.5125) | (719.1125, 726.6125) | 0.033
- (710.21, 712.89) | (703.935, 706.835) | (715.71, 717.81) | 0.031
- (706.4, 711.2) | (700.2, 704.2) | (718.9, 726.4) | 0.042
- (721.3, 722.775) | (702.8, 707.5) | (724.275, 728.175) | 0.015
